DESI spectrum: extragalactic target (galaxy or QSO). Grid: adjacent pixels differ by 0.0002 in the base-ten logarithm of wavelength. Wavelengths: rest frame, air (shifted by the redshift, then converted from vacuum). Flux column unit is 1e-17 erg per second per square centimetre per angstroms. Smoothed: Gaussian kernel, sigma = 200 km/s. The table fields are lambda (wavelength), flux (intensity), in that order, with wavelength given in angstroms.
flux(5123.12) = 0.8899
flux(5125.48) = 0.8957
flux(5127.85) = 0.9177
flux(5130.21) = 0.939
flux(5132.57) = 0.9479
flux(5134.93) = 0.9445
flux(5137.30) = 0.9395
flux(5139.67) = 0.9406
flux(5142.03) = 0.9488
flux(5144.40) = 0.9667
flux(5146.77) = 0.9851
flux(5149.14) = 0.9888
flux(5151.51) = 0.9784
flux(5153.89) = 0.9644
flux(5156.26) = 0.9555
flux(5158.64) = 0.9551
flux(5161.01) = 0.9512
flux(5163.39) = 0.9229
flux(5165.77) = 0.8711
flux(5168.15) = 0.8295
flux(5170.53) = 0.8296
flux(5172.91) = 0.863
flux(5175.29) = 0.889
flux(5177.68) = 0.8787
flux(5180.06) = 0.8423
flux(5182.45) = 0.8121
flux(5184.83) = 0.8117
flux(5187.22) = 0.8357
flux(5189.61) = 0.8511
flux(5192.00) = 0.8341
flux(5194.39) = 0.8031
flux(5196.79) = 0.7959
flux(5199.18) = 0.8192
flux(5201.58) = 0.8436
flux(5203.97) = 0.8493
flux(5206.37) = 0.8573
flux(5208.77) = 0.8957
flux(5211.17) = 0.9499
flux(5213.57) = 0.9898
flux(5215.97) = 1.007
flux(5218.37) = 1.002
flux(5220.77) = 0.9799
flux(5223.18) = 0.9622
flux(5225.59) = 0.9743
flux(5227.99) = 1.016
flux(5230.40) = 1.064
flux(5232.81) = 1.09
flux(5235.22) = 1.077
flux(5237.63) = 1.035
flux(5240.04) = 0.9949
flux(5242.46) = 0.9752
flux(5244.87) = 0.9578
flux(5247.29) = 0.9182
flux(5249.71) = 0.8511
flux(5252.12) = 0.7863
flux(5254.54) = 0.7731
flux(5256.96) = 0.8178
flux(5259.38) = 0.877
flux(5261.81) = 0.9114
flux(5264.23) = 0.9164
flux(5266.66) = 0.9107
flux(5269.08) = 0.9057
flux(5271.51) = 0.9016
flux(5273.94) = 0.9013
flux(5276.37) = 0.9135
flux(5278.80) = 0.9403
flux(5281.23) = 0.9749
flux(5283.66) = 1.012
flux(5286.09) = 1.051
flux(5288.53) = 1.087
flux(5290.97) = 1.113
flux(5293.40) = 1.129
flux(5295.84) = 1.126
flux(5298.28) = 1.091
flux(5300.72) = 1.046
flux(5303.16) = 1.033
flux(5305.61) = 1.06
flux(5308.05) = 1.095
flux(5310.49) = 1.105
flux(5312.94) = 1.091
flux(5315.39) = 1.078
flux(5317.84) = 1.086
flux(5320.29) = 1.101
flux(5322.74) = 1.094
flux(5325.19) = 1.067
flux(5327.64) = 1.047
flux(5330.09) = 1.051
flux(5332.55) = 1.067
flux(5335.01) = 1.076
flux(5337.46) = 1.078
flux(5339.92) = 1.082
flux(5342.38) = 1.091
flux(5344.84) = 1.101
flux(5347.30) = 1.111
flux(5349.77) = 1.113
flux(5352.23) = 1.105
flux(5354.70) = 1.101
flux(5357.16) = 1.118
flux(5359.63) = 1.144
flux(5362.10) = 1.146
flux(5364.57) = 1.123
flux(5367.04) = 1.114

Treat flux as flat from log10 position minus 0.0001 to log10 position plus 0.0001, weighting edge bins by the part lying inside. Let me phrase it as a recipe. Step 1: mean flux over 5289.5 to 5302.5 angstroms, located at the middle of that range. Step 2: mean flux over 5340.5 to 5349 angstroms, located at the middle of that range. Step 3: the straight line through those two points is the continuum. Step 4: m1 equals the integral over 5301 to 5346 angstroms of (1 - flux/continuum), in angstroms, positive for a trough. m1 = 0.9 angstroms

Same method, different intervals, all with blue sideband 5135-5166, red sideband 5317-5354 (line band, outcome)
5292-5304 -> -0.3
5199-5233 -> 1.6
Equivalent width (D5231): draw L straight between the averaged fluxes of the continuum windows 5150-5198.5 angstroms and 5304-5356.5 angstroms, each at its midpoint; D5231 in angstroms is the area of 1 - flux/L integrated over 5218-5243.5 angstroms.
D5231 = -1.8 angstroms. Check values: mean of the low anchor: 0.874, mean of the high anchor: 1.09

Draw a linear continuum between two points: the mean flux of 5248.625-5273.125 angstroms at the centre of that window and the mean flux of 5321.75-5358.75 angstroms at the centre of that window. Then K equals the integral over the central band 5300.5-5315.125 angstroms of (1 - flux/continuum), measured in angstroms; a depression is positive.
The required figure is -1.1 angstroms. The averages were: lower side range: 0.866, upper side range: 1.09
